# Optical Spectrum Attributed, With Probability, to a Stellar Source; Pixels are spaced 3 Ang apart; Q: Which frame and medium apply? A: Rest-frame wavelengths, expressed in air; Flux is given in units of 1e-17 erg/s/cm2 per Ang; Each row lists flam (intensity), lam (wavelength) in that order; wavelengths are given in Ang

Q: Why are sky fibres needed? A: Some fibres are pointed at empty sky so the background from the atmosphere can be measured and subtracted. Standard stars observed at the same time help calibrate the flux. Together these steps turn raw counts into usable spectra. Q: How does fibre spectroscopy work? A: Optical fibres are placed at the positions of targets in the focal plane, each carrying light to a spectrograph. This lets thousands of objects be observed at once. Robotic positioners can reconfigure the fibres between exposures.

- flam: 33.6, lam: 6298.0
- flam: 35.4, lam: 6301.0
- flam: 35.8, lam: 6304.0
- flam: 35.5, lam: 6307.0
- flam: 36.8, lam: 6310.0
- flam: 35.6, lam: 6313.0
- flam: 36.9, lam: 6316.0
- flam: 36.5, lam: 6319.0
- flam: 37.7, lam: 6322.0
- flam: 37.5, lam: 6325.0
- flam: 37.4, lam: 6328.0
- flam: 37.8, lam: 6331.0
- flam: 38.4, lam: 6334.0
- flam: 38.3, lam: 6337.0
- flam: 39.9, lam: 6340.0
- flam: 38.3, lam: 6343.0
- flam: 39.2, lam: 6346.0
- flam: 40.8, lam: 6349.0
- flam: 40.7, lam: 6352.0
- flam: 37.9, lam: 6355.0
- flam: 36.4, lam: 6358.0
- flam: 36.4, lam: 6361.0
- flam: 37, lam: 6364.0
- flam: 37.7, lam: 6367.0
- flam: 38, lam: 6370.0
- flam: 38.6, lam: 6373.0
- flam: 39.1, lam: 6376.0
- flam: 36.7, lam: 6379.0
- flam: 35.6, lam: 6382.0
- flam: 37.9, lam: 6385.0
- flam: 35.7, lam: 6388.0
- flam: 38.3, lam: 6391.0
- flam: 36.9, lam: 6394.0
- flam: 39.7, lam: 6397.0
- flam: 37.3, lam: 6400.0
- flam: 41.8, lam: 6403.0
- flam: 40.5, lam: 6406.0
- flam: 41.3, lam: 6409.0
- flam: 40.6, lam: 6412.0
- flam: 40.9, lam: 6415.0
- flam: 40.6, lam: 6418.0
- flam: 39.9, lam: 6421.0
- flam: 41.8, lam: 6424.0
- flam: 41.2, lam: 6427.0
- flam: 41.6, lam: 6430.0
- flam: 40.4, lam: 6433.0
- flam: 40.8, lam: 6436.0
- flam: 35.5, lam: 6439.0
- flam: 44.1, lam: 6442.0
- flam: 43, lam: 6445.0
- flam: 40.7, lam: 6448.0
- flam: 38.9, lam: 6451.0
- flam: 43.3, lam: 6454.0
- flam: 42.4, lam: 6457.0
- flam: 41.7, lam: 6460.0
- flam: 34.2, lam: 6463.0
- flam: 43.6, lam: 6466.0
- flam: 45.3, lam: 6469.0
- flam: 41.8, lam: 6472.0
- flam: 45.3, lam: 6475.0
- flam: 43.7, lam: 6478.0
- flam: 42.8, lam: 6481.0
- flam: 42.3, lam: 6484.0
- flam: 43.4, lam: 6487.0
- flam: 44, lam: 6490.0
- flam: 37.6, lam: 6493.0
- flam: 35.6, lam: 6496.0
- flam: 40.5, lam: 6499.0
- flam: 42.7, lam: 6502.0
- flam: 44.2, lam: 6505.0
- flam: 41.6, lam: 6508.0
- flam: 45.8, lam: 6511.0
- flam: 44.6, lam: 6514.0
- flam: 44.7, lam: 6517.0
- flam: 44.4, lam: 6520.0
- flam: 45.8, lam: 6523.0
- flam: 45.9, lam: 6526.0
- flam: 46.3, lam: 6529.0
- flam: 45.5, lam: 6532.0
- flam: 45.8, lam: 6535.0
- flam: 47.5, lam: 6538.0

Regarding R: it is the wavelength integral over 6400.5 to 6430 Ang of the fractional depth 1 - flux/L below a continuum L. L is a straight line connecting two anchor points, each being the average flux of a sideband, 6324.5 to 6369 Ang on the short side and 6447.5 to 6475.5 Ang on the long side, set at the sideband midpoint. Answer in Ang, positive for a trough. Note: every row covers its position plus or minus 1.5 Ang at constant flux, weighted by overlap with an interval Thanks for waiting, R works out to -0.4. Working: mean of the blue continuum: 38.3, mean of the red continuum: 41.6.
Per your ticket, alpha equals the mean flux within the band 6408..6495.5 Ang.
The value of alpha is 41.4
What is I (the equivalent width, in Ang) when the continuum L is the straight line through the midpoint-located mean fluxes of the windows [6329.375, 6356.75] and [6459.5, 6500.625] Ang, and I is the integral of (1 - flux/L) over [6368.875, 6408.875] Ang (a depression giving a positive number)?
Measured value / 1.6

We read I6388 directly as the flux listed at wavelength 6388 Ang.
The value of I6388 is 35.7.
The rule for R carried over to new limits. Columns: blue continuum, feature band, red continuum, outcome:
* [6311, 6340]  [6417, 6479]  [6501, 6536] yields 1.0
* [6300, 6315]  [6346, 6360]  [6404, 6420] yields -0.3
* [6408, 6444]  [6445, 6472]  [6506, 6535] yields 0.5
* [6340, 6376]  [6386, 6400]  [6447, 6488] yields 0.7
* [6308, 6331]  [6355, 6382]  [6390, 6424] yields 0.8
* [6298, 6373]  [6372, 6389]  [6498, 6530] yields 0.8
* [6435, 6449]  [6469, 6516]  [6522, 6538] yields 1.4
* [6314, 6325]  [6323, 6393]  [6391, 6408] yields 0.2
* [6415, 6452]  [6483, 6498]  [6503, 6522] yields 0.9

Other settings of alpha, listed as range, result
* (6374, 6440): 39.3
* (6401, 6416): 40.9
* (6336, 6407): 38.3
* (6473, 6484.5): 43.6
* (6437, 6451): 40.6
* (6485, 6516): 42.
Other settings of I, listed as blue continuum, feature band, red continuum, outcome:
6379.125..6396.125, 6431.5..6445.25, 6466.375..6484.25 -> 0.09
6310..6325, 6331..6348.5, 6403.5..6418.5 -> -0.51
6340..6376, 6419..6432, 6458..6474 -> -0.25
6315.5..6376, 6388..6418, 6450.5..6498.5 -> 0.11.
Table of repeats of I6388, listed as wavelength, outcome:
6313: 35.6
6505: 44.2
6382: 35.6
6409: 41.3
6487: 43.4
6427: 41.2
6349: 40.8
